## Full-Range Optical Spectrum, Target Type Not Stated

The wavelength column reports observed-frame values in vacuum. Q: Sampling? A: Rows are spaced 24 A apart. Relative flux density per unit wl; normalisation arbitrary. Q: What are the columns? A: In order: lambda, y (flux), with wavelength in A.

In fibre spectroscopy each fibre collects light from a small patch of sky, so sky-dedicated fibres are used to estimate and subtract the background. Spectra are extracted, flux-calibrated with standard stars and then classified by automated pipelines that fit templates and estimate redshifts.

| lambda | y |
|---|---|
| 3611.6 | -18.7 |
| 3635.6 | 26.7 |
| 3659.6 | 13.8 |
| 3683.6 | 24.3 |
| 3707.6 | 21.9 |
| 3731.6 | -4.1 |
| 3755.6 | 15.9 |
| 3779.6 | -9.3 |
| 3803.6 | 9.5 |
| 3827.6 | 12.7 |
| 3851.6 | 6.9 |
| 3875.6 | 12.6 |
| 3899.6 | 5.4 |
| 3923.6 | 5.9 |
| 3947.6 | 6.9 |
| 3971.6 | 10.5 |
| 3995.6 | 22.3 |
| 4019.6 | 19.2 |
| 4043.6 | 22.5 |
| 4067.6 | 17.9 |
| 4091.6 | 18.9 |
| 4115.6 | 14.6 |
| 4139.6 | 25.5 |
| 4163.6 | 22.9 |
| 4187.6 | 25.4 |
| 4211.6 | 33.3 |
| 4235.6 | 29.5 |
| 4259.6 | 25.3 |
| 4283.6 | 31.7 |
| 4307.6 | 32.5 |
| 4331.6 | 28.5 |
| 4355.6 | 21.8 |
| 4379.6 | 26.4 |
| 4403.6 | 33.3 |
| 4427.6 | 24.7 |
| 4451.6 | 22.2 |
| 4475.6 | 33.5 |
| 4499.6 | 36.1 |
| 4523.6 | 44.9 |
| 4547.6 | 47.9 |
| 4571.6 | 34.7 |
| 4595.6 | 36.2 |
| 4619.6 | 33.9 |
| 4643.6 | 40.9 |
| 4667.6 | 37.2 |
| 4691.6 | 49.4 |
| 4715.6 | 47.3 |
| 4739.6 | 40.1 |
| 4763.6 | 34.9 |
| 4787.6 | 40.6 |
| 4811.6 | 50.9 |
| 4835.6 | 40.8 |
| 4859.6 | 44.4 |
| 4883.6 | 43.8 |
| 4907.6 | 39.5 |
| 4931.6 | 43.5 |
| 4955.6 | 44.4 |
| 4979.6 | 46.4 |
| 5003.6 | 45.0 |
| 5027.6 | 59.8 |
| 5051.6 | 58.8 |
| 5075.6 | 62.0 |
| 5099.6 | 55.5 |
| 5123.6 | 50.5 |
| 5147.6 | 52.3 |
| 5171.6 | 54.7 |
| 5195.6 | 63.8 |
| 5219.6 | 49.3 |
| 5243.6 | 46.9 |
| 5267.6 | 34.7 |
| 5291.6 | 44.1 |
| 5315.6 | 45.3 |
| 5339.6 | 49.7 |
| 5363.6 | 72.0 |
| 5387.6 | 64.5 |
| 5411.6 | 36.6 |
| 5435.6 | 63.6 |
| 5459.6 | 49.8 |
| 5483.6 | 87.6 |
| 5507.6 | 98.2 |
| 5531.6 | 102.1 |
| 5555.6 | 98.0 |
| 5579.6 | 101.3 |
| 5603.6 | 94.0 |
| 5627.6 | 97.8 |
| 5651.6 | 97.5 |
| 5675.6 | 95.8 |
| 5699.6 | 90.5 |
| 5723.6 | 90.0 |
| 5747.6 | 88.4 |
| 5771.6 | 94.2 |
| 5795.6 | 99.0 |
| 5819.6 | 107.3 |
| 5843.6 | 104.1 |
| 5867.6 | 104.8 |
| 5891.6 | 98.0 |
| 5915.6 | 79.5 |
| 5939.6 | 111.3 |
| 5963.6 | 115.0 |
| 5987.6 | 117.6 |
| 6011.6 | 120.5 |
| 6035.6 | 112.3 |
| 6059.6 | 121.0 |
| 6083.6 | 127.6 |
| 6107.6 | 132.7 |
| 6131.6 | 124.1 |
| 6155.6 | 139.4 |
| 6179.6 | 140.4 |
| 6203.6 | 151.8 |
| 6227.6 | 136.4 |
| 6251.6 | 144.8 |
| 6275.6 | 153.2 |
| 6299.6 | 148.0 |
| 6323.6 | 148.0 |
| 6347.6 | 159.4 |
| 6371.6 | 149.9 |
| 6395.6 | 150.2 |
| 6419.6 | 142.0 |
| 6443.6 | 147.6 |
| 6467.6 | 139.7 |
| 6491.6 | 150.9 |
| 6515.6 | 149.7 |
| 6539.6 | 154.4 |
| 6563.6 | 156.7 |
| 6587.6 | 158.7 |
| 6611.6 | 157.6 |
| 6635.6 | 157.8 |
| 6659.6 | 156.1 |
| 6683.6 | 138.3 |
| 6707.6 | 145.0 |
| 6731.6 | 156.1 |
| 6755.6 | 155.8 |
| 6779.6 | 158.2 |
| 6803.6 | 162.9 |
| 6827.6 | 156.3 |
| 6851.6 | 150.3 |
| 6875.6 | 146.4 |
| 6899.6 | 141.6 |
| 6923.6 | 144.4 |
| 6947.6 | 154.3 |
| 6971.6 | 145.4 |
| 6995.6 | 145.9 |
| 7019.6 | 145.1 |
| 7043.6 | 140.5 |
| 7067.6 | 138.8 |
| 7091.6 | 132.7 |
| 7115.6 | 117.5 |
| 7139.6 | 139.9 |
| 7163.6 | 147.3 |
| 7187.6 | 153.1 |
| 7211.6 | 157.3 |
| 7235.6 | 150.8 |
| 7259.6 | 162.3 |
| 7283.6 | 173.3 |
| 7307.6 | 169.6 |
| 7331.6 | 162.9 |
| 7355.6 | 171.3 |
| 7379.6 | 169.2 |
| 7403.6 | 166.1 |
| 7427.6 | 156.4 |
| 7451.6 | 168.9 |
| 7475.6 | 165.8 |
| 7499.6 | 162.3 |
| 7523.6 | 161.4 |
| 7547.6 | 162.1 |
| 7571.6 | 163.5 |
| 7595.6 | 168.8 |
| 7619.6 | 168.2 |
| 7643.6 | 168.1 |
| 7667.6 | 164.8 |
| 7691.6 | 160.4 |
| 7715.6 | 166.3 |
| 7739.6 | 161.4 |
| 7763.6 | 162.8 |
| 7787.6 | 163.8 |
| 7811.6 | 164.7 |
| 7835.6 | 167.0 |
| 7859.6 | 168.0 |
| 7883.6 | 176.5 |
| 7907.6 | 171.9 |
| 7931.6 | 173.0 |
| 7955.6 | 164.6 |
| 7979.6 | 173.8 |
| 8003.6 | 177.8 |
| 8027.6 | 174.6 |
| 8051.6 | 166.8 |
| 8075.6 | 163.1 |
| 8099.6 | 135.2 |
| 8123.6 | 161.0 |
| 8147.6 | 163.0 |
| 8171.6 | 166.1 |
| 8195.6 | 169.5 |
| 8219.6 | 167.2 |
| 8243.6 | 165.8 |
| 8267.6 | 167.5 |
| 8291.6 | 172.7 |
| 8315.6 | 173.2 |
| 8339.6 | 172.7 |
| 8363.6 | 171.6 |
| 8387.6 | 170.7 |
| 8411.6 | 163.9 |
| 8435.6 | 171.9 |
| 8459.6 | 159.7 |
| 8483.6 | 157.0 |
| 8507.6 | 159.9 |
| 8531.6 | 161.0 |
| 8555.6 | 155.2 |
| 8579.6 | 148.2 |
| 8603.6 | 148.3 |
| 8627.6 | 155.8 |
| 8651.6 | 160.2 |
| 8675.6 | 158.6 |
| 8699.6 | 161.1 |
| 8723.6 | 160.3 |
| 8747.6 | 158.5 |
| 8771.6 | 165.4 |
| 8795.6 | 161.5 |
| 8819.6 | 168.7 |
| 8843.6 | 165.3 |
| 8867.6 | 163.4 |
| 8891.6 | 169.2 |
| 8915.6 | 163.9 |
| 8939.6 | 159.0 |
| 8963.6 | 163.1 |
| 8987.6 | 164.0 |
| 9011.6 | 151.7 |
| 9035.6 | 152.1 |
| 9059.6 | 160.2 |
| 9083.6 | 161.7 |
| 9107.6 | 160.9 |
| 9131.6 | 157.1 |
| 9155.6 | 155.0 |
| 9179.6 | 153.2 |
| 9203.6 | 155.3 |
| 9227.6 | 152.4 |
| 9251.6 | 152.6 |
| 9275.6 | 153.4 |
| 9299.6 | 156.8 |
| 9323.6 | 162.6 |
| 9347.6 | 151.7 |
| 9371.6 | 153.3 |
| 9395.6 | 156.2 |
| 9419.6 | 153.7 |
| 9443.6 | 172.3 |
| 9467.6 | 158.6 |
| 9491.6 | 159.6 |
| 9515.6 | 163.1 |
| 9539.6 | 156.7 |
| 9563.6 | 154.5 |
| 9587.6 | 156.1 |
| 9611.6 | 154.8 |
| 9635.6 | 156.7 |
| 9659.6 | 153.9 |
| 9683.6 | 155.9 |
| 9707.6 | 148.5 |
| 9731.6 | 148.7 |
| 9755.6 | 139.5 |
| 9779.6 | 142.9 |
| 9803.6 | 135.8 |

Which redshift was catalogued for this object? 0.37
